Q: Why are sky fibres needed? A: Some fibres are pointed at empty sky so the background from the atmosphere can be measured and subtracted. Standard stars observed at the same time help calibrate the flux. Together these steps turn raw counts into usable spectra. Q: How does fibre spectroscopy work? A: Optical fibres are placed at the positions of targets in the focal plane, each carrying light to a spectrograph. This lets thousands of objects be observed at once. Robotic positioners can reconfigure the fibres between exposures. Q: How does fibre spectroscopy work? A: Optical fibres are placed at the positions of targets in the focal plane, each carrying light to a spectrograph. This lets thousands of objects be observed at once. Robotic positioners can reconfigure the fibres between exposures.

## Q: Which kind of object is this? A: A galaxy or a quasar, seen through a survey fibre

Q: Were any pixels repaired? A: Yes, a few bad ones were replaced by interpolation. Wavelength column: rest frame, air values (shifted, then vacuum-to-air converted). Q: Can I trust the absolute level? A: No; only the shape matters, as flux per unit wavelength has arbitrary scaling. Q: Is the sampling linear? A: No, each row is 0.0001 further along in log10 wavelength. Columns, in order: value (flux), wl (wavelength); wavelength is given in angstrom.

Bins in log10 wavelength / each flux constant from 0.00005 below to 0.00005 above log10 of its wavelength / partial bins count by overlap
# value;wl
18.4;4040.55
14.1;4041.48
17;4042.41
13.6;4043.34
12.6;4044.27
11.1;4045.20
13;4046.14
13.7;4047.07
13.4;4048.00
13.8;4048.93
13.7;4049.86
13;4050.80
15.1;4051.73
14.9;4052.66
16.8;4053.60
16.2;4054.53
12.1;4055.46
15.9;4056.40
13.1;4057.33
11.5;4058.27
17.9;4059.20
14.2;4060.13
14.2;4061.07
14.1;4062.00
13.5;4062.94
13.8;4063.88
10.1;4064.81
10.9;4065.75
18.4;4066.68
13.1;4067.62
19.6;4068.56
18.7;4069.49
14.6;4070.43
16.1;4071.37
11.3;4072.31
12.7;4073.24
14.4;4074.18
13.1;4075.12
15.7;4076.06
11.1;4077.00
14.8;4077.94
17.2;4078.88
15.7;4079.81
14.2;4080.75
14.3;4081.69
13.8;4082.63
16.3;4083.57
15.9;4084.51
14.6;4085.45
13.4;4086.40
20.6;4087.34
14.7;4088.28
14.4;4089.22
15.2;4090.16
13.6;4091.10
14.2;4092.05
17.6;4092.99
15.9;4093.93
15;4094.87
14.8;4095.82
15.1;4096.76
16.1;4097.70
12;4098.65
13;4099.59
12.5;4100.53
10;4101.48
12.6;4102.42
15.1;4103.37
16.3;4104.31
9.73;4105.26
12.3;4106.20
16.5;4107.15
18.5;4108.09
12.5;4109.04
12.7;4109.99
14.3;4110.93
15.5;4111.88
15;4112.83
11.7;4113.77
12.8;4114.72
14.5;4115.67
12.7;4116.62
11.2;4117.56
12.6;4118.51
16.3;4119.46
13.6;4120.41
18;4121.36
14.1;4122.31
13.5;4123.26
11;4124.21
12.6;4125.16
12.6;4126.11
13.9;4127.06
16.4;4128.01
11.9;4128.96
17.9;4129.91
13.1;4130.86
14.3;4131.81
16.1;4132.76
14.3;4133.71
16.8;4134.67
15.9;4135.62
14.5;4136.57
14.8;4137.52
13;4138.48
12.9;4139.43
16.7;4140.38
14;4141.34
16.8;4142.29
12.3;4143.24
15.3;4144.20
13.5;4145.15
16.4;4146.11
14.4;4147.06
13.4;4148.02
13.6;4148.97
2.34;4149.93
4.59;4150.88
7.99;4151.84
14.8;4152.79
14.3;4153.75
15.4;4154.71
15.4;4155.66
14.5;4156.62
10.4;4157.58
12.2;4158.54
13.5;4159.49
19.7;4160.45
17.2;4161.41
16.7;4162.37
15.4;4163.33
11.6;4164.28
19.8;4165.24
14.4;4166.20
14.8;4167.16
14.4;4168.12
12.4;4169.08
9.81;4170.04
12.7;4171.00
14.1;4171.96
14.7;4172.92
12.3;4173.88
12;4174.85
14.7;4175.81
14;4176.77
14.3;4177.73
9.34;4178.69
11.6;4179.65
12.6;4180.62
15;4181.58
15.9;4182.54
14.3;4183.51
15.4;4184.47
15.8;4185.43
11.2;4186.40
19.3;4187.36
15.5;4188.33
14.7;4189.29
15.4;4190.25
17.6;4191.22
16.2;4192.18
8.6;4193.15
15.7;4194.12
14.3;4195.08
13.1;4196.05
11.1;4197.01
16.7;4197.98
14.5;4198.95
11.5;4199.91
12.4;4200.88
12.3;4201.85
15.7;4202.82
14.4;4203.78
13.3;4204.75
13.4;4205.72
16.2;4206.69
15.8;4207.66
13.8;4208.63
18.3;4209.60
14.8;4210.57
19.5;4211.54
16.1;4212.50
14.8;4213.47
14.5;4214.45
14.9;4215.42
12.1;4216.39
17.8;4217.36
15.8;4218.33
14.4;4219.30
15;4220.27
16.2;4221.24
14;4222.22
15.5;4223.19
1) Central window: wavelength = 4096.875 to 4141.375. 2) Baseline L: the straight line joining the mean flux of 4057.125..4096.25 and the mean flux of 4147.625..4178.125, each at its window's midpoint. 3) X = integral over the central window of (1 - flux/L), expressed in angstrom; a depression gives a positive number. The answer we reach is 0.1 angstrom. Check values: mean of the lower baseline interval 14.7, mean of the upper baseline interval 13.4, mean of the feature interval 14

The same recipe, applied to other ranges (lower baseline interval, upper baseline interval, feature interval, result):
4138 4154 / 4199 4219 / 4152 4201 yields -1.5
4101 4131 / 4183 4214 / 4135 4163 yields 0.9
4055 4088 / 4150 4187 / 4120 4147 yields -1.1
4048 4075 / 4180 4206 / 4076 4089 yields -0.7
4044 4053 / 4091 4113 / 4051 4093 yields -2.9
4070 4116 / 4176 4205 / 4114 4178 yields 1.6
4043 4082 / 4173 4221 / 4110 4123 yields 0.3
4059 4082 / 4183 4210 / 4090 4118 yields 1.1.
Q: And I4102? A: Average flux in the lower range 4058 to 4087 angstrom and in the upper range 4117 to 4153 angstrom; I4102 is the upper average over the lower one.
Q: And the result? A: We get 0.94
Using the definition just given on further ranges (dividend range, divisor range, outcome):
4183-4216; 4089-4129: 1.05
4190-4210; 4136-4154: 1.10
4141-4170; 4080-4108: 0.94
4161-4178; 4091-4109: 1.00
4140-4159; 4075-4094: 0.85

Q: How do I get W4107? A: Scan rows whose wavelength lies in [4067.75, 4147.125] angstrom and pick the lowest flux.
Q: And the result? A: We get 9.73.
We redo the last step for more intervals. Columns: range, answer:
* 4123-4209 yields 2.34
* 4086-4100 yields 12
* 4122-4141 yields 11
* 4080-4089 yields 13.4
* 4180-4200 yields 8.6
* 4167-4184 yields 9.34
